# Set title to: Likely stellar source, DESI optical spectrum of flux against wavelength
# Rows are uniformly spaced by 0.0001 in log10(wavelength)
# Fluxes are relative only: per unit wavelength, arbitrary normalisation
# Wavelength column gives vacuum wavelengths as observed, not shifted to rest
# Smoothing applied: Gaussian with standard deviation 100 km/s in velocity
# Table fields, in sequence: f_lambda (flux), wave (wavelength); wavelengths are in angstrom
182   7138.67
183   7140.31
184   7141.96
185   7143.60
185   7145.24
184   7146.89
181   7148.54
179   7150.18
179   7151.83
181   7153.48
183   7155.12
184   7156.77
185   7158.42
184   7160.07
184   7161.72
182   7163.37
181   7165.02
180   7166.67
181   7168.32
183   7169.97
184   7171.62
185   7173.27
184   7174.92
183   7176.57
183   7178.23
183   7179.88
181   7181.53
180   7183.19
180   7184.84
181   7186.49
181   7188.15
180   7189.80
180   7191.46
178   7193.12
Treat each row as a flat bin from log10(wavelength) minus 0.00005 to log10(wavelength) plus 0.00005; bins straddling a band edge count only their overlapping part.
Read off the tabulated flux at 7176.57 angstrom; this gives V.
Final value 183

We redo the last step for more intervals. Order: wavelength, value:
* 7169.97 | 183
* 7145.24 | 185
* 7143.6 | 185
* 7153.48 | 181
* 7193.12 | 178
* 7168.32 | 181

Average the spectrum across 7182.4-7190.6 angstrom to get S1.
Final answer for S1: 181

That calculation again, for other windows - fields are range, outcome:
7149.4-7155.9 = 181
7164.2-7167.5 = 181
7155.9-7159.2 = 184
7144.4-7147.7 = 185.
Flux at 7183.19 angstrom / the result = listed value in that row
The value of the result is 180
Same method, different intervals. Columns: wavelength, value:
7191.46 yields 180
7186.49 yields 181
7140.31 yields 183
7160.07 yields 184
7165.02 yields 181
